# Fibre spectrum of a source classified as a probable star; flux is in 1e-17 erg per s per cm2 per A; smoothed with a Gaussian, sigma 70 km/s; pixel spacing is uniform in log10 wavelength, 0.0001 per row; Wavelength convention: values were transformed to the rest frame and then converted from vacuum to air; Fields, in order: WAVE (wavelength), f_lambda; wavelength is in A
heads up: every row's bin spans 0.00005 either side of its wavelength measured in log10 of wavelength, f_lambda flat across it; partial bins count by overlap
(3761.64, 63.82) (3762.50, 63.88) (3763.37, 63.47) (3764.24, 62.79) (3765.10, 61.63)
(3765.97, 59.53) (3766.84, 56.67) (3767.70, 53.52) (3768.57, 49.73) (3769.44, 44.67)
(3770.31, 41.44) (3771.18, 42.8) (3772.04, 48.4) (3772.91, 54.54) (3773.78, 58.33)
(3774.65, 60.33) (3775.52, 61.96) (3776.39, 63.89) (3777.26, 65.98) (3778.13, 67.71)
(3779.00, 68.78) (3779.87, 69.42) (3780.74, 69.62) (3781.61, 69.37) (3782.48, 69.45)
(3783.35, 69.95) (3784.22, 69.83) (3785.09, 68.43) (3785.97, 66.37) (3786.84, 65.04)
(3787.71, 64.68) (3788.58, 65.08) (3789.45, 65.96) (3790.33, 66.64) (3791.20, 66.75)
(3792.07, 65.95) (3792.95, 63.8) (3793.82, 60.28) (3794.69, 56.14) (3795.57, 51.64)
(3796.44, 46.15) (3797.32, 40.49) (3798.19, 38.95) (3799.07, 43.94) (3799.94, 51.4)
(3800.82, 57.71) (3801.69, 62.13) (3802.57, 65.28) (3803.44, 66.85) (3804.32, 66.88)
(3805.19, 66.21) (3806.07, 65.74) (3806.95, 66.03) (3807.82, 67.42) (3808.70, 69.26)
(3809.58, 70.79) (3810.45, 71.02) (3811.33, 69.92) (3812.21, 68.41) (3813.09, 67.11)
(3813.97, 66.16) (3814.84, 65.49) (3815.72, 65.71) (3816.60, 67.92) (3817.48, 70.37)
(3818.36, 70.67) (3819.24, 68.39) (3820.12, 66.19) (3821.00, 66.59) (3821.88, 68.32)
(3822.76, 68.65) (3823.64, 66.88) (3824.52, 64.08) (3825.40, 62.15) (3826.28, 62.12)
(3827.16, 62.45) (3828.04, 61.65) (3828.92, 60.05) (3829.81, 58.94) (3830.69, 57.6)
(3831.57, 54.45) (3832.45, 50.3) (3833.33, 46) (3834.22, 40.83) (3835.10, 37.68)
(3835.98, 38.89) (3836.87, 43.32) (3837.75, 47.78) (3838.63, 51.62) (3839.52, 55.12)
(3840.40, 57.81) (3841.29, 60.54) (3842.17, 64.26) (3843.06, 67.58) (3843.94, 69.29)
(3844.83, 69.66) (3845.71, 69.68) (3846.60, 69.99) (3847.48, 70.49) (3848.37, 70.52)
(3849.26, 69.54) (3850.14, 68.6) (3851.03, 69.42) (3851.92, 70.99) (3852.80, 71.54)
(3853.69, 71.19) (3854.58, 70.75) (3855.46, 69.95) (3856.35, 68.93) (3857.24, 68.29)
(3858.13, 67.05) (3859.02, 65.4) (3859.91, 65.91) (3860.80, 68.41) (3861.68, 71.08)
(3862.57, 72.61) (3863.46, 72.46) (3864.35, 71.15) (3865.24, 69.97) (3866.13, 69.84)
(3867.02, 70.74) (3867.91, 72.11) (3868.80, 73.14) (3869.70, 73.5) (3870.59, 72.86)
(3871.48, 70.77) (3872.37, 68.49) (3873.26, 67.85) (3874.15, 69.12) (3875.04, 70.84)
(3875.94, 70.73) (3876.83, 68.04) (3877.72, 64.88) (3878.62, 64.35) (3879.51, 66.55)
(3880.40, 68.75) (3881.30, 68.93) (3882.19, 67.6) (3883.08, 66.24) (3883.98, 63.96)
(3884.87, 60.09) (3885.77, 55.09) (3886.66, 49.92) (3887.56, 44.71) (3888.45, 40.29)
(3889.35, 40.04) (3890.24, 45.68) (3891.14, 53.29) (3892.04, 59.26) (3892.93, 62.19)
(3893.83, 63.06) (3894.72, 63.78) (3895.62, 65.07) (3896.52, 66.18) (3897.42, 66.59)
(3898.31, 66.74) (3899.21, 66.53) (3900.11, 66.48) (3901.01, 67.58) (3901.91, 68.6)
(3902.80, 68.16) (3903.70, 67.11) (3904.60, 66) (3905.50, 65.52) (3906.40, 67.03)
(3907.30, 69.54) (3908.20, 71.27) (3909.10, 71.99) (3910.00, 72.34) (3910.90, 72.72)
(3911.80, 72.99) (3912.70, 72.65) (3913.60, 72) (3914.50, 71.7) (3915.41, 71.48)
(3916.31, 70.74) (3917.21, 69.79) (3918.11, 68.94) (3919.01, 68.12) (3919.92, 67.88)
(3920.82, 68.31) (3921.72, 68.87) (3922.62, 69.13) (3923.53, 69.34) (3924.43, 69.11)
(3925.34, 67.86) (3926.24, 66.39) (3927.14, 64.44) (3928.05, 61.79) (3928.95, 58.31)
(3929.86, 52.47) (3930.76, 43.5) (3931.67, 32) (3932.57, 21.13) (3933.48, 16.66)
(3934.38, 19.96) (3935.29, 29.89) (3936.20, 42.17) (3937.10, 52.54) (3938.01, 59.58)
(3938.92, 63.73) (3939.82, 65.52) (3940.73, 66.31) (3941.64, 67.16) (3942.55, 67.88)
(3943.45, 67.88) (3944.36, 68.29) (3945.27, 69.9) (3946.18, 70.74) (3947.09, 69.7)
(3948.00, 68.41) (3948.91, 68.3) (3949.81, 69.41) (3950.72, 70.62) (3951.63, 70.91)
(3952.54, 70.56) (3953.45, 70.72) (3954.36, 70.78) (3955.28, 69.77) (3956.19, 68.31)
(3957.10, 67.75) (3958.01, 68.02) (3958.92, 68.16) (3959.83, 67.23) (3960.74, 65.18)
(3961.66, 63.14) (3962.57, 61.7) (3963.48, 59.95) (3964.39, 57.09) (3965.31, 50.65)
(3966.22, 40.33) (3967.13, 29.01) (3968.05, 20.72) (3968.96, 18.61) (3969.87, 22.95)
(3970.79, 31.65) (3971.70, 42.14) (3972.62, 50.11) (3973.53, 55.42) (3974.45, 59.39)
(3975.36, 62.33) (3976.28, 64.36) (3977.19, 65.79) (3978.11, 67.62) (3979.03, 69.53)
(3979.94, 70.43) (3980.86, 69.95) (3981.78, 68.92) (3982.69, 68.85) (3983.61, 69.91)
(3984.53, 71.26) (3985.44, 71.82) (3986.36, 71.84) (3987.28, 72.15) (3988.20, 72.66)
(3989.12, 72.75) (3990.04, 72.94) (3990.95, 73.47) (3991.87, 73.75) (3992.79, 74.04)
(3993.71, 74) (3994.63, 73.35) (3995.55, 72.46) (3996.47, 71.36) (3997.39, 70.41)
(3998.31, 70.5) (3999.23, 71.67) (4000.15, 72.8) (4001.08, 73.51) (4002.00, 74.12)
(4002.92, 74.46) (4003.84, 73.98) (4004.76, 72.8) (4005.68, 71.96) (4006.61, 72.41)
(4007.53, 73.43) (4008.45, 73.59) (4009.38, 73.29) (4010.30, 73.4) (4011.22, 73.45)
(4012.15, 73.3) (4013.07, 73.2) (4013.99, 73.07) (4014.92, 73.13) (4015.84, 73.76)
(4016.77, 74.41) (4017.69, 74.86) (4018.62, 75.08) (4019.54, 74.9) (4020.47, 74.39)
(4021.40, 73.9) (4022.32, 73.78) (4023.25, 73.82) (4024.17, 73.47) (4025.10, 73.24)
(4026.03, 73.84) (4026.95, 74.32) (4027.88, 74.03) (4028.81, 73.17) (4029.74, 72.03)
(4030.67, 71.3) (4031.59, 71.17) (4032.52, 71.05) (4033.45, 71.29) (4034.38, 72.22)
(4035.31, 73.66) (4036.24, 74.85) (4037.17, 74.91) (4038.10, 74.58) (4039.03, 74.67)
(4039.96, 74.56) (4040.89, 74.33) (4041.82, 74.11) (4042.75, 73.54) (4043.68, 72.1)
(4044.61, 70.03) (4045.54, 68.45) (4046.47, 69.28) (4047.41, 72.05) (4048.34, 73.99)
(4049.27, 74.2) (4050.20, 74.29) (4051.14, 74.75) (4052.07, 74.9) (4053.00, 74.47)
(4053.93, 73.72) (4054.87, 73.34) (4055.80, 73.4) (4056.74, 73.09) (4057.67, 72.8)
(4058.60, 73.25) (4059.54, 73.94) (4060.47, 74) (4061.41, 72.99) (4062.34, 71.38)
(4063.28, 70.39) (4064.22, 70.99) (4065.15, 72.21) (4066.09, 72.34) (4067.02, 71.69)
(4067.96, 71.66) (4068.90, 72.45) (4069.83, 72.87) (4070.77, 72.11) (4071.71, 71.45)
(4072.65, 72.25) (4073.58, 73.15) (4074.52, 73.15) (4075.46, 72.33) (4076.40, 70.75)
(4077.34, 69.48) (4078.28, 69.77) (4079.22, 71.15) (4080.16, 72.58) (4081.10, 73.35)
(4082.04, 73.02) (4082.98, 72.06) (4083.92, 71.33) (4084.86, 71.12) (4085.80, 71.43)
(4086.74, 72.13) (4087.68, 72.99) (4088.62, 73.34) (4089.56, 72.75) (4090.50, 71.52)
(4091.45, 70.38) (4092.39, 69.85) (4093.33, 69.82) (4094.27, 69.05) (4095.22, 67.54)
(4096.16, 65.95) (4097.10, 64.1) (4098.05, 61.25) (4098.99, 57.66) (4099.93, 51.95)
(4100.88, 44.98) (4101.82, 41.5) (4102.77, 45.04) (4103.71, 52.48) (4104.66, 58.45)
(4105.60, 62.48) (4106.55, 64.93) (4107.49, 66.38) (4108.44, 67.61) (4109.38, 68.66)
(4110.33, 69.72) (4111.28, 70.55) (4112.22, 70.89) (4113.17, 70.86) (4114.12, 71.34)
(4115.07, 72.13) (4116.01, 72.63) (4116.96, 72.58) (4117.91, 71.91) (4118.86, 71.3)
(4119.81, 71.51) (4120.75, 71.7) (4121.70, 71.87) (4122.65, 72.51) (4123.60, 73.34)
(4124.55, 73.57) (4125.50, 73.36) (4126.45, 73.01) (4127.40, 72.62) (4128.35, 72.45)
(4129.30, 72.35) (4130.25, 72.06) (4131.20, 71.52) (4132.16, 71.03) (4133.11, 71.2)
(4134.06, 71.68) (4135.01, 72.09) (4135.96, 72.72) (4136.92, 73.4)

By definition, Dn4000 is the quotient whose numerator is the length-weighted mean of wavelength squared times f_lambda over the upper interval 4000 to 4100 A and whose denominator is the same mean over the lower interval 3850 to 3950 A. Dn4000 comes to 1.21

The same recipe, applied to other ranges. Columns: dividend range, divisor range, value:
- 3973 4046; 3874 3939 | 1.24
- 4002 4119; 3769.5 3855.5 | 1.29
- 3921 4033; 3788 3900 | 1.10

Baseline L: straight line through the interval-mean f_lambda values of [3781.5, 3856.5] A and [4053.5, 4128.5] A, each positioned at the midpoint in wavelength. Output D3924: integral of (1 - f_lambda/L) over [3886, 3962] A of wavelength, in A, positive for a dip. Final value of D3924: 3.1 A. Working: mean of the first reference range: 62.7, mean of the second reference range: 69.3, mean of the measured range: 62.6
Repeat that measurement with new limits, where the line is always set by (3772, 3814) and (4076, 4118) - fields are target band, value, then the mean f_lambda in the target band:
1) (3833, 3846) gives 1.8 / 54.6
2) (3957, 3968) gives 1.5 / 56.5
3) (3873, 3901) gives 1.1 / 61.7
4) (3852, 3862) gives -0.8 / 69.1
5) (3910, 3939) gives 2.6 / 58.7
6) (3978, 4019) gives -4.3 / 72.5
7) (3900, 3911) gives -0.7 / 68.8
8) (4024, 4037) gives -1.3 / 72.8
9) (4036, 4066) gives -3.1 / 73.1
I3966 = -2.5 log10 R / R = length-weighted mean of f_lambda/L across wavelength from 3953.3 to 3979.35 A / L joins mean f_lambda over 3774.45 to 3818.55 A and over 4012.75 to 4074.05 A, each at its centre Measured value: 0.26 mag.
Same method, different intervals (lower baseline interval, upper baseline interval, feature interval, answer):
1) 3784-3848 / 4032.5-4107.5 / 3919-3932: 0.054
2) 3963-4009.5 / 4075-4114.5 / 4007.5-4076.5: -0.124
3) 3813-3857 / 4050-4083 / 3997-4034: -0.042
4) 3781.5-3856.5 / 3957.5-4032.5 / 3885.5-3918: 0.009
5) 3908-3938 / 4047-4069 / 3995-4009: -0.080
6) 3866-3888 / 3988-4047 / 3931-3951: 0.242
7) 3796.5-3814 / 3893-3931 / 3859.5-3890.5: 0.001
